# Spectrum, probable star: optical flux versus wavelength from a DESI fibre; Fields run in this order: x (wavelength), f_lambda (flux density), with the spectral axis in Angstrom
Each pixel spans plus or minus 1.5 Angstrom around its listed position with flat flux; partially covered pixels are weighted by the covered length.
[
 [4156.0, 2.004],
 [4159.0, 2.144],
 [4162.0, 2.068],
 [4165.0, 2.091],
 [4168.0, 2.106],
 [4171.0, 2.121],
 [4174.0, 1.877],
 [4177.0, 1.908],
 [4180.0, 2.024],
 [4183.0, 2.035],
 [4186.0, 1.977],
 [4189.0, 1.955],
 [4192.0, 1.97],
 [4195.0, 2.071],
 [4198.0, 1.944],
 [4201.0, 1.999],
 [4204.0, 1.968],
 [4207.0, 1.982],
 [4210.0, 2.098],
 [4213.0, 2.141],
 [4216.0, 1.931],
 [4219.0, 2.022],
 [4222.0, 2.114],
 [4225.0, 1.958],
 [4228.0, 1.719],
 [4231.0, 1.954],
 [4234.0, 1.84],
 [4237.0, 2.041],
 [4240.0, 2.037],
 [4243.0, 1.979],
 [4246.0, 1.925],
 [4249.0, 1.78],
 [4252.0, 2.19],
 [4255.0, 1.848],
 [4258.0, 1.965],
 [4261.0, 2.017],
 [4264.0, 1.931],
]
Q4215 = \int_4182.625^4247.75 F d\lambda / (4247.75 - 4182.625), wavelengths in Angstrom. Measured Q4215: 1.98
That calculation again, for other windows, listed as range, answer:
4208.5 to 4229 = 2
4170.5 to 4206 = 1.98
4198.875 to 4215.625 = 2.03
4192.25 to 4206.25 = 1.99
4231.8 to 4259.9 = 1.96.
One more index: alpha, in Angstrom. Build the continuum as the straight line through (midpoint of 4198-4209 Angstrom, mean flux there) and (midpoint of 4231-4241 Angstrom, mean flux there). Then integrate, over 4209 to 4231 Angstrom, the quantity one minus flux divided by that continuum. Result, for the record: -0.2 Angstrom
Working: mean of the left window 1.98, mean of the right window 1.97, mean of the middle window 1.99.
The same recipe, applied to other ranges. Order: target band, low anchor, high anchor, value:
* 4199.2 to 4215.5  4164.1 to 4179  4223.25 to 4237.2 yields -0.7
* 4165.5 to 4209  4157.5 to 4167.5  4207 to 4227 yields 1.5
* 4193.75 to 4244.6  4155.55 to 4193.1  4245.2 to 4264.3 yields -0.1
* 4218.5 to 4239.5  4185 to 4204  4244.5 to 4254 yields 0.2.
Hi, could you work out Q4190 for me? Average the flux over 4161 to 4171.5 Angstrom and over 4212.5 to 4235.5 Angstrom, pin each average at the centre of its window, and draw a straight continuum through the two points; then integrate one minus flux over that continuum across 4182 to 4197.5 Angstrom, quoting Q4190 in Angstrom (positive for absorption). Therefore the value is 0.3 Angstrom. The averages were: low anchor 2.1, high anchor 1.95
